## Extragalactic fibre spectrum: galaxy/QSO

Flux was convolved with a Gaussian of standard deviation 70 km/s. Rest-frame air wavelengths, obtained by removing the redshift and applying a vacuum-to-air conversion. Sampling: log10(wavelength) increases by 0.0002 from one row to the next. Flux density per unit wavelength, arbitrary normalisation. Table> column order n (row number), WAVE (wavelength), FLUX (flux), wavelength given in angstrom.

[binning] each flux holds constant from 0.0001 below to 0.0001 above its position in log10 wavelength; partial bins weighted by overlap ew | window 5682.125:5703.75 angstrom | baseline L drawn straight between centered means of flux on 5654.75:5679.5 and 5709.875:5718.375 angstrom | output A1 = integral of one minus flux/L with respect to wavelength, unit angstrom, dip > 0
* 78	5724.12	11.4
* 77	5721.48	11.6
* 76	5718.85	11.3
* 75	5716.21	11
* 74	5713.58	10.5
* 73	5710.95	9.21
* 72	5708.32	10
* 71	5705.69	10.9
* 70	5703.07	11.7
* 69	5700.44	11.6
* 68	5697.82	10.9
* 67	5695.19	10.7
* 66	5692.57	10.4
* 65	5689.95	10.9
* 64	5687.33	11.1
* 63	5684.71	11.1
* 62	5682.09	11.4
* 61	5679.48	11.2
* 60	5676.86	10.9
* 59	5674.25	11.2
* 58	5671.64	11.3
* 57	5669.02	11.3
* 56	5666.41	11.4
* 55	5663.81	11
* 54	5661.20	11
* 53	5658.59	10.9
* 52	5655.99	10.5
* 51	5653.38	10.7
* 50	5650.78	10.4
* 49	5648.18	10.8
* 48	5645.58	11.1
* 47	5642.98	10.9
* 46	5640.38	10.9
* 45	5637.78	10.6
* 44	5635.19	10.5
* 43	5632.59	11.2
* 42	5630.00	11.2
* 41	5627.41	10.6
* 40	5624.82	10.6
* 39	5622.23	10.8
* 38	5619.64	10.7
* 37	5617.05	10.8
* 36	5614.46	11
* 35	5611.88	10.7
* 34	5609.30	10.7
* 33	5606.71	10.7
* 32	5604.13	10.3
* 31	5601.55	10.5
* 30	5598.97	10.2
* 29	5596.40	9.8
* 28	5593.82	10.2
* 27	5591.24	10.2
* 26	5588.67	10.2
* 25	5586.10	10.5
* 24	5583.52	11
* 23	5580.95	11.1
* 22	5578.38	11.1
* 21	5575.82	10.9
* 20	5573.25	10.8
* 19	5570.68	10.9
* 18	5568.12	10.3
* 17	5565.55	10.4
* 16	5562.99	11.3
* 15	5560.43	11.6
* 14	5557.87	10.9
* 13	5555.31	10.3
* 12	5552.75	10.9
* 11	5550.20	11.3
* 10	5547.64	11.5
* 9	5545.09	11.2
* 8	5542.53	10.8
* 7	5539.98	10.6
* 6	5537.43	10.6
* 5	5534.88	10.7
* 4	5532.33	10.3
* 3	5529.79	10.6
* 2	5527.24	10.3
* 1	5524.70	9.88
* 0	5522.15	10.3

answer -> -0.8 angstrom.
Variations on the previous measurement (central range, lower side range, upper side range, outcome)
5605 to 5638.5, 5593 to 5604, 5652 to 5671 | -0.9 angstrom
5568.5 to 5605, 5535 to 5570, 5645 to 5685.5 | 1.3 angstrom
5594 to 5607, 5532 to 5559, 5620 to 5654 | 0.7 angstrom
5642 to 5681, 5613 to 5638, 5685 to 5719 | -0.7 angstrom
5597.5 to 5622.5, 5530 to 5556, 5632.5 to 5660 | 0.3 angstrom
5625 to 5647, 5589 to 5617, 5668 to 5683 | -0.1 angstrom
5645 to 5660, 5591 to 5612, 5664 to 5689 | 0.3 angstrom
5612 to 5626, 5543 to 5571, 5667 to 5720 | 0.2 angstrom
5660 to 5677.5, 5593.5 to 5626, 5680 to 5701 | -0.5 angstrom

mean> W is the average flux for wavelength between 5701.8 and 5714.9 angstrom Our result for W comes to 10.5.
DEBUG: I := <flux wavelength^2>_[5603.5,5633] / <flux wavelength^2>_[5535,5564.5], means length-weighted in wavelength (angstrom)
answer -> 1.01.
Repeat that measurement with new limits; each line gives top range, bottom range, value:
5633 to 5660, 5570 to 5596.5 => 1.03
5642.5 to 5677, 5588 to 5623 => 1.07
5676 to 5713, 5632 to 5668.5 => 1.02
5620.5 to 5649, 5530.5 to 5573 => 1.03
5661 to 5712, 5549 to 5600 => 1.07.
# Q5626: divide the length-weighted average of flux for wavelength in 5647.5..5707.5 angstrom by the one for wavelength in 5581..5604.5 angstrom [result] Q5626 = 1.06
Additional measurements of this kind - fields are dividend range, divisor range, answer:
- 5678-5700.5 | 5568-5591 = 1.02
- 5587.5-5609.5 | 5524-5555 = 0.96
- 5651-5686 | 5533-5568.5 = 1.01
